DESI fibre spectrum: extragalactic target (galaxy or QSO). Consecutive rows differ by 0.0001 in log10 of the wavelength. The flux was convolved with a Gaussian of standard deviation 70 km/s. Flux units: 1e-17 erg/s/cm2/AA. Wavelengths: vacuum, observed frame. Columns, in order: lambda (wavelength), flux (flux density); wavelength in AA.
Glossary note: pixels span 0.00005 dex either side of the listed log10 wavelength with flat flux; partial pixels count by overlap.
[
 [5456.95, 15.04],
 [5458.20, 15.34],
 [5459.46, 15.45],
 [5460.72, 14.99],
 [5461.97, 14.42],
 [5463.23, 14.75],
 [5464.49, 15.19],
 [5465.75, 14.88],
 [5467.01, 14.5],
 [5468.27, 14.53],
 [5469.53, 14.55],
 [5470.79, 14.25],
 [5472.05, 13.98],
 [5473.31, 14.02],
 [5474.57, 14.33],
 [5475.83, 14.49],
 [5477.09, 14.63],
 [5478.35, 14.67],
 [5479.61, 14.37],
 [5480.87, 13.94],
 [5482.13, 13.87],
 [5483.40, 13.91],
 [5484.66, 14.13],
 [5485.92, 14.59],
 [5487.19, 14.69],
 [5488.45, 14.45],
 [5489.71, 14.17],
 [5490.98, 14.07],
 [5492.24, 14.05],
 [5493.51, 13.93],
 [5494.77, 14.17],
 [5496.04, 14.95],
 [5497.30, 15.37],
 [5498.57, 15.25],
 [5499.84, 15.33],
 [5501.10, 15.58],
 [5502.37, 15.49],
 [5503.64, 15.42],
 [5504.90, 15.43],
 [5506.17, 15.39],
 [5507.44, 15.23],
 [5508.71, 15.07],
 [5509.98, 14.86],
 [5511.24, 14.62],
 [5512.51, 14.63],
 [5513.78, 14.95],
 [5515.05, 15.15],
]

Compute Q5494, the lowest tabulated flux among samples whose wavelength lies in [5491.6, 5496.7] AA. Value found 13.93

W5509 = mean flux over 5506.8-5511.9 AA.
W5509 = 15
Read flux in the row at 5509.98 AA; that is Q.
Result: 14.86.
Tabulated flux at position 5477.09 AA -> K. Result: 14.63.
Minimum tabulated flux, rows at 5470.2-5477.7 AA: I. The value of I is 13.98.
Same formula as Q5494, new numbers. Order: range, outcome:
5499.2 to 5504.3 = 15.33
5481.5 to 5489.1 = 13.87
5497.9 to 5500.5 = 15.25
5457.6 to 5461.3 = 14.99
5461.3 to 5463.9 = 14.42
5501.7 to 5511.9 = 14.62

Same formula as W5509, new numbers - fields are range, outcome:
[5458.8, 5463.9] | 14.9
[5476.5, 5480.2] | 14.6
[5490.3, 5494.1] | 14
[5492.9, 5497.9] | 14.6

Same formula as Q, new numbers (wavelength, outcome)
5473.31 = 14.02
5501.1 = 15.58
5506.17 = 15.39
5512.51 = 14.63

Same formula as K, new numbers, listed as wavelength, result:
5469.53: 14.55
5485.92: 14.59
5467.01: 14.5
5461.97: 14.42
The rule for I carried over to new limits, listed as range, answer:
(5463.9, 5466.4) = 14.88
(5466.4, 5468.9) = 14.5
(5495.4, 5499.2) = 14.95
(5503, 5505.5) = 15.42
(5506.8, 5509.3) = 15.07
